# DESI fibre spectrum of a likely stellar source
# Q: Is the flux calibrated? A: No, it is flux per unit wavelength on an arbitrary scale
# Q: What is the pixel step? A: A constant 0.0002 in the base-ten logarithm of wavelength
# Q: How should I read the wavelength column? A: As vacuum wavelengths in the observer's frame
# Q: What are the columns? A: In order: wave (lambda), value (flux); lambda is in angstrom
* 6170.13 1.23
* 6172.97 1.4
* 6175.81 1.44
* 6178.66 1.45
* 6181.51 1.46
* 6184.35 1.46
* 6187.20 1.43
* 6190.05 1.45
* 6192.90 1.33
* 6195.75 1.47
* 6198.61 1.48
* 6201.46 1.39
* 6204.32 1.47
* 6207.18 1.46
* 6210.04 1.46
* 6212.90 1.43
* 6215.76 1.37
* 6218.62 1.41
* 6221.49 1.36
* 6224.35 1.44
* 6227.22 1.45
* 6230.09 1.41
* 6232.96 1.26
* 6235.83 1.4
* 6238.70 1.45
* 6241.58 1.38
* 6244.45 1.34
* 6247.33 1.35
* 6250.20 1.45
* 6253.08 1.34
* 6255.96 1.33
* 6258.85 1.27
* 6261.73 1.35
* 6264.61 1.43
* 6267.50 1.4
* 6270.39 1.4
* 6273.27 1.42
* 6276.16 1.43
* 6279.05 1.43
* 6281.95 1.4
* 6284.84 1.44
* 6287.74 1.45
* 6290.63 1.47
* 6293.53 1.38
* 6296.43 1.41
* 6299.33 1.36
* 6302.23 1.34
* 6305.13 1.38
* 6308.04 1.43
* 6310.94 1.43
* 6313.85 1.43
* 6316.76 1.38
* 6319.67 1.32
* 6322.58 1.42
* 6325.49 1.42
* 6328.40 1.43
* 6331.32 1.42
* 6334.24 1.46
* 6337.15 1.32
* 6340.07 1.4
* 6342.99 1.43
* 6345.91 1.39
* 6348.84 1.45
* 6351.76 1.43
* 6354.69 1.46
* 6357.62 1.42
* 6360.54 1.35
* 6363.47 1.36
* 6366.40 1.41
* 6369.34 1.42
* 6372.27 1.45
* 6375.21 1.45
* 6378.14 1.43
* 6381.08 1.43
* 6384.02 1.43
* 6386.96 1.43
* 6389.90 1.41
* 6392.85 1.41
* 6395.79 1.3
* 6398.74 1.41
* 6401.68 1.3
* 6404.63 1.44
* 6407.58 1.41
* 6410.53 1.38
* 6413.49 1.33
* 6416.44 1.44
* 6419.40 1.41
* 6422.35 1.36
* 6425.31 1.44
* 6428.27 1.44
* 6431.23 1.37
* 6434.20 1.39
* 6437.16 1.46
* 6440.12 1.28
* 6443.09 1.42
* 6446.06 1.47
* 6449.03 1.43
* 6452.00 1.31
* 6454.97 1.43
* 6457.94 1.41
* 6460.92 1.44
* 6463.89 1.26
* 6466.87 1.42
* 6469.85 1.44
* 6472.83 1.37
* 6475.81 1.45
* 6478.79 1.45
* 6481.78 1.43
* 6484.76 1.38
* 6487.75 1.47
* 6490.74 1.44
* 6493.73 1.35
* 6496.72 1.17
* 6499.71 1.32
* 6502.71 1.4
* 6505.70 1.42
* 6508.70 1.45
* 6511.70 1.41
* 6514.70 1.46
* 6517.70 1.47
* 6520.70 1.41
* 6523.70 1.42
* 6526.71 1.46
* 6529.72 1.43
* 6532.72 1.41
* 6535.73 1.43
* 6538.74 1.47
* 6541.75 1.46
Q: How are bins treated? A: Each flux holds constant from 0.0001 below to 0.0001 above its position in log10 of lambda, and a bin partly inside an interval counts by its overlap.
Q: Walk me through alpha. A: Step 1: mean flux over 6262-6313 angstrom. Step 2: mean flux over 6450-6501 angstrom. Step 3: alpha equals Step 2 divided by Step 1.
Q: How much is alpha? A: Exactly 1.0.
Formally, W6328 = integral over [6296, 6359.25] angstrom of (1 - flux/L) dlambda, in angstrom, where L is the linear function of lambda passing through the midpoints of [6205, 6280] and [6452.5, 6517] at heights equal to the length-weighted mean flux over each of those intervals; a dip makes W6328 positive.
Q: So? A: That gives -0.5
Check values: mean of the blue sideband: 1.39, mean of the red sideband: 1.4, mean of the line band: 1.41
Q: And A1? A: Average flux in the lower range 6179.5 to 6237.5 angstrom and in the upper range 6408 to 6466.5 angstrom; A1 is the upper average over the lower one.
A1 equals 1.0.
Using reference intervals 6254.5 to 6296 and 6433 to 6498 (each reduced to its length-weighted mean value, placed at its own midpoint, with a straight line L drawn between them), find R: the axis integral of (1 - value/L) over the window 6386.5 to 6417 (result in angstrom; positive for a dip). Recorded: 0.27 angstrom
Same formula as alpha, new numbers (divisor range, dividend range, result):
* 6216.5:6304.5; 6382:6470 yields 1.00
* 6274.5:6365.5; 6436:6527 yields 1.00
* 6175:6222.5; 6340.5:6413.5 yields 0.98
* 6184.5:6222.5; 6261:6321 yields 0.99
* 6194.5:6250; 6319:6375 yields 1.00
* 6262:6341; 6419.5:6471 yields 0.99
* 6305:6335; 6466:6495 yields 1.01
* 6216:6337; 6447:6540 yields 1.01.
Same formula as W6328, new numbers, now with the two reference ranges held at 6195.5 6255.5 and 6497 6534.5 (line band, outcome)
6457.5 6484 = 0.1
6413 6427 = 0.1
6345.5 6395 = -0.3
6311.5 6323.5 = 0.2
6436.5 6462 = 0.2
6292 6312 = 0.3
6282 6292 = -0.3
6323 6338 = -0.1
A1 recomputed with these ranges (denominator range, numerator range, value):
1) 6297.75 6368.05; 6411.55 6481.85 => 1.00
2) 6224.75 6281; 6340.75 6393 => 1.03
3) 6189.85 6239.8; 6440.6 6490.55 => 1.00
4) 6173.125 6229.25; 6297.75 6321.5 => 0.97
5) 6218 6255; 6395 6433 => 1.00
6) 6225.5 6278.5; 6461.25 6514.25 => 1.01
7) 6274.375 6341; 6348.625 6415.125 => 1.00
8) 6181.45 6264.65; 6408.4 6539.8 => 1.00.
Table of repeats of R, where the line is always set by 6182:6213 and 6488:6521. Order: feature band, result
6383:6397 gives 0.1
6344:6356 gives -0.1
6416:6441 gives 0.1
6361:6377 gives 0.0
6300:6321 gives 0.5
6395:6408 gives 0.3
